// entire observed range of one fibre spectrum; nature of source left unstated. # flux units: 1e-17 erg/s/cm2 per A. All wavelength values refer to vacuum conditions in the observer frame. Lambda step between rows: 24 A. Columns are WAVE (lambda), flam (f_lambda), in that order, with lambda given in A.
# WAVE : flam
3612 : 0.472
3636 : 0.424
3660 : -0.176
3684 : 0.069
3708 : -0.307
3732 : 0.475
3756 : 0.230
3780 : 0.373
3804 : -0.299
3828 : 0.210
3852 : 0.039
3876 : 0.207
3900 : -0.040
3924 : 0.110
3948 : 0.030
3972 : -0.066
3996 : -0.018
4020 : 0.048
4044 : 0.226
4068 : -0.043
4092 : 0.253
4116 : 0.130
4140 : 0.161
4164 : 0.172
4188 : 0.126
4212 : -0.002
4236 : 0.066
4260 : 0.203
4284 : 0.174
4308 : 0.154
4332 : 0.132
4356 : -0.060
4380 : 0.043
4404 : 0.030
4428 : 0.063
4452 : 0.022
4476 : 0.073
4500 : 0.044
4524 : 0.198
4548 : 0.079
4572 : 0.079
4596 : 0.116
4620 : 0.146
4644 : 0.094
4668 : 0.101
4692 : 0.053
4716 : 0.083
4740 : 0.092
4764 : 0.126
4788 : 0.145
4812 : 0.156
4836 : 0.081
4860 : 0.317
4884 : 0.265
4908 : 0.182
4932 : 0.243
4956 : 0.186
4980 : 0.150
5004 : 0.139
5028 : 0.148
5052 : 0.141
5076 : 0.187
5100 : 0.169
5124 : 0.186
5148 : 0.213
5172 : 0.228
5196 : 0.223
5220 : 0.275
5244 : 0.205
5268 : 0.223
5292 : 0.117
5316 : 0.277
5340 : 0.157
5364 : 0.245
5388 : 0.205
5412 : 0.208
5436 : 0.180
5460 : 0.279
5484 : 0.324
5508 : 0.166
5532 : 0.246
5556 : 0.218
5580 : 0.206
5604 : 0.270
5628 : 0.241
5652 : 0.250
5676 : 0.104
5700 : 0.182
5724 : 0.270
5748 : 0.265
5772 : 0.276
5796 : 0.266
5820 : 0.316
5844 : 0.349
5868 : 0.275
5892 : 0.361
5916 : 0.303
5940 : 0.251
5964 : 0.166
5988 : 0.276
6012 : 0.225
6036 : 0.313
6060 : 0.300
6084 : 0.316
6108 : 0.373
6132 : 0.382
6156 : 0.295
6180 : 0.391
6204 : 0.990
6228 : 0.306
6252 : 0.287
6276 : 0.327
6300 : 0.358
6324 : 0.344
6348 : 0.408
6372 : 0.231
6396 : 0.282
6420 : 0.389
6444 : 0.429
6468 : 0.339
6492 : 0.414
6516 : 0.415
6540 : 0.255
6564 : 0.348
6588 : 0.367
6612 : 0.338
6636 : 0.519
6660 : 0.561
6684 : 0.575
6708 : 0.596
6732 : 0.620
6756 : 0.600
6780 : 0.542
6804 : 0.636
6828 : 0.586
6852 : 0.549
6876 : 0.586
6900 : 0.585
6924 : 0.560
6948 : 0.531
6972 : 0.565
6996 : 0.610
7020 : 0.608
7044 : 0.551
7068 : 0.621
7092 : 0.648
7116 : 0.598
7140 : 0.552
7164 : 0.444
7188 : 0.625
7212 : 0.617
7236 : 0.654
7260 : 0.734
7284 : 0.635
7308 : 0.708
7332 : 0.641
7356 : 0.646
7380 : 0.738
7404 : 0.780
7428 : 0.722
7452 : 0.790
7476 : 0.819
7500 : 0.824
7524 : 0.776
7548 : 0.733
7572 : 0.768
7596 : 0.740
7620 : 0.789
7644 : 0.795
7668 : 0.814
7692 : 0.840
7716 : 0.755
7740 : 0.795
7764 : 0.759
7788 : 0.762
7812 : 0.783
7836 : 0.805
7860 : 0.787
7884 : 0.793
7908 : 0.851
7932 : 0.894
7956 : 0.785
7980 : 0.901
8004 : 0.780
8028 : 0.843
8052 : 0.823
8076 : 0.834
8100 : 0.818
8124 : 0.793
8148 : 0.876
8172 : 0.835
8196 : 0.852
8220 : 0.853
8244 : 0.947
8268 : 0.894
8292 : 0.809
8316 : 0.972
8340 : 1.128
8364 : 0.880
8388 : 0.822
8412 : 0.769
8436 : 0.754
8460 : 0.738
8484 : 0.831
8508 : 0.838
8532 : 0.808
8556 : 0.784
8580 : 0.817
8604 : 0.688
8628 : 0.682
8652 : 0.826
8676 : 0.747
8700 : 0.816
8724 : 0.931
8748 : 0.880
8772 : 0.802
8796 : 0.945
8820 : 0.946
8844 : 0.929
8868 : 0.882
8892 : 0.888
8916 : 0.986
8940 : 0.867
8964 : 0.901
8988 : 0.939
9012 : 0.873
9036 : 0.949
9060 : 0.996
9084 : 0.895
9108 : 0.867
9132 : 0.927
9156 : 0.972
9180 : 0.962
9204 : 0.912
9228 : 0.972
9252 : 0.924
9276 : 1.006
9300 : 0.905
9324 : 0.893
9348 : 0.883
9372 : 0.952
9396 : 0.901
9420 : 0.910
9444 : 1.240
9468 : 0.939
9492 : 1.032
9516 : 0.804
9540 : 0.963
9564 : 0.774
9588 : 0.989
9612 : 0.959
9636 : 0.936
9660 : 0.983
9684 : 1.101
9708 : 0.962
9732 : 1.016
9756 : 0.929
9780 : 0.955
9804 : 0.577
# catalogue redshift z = 0.664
